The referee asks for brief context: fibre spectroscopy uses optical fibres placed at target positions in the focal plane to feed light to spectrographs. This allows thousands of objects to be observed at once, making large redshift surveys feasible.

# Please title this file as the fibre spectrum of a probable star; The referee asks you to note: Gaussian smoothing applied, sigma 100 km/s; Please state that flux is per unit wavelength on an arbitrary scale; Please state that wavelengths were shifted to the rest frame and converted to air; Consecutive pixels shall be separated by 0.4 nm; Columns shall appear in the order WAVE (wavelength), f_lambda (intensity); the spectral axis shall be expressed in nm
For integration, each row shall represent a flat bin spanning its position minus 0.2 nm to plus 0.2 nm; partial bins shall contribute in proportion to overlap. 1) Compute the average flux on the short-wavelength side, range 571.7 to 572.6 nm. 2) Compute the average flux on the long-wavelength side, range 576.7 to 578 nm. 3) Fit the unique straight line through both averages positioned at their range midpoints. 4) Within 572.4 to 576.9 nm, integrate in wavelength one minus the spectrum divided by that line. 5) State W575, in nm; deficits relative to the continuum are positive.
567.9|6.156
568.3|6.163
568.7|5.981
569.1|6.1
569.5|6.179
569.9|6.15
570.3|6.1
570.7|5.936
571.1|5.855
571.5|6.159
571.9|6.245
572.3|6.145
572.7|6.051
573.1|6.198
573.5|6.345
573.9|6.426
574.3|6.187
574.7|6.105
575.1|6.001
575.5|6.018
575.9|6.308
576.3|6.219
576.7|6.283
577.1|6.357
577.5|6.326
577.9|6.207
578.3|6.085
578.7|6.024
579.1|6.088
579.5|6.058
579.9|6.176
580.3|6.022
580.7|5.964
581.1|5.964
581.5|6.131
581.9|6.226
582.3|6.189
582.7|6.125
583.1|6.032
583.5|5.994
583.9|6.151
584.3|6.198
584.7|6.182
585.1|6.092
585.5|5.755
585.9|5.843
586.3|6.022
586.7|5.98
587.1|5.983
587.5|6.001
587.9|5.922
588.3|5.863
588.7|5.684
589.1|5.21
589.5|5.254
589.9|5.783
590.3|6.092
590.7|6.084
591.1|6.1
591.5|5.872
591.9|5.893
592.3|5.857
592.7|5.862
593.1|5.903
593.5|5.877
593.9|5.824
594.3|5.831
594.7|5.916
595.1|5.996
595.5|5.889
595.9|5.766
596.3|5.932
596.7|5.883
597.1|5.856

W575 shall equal 0.03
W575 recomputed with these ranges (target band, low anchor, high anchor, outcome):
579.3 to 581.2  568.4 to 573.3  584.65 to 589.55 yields -0.03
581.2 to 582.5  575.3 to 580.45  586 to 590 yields -0.03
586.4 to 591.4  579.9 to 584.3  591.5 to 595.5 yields 0.11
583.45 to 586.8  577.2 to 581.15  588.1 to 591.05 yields -0.08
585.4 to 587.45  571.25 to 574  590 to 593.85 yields 0.03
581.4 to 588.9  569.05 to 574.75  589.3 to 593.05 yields -0.08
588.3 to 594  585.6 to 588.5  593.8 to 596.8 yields 0.10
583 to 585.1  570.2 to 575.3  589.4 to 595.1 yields -0.04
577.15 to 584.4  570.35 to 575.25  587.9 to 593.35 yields -0.15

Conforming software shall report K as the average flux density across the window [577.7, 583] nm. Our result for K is 6.1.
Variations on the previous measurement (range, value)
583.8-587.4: 6.02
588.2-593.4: 5.8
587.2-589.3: 5.75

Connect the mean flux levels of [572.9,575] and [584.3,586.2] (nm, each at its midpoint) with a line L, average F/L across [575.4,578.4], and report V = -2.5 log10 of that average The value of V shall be -0.01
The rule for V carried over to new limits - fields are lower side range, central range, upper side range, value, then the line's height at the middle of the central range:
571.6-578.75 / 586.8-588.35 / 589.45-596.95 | 0.01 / 5.98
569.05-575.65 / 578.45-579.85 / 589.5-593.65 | 0.00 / 6.05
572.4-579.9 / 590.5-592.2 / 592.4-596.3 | -0.01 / 5.93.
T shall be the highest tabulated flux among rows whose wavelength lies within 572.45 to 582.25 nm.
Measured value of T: 6.426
